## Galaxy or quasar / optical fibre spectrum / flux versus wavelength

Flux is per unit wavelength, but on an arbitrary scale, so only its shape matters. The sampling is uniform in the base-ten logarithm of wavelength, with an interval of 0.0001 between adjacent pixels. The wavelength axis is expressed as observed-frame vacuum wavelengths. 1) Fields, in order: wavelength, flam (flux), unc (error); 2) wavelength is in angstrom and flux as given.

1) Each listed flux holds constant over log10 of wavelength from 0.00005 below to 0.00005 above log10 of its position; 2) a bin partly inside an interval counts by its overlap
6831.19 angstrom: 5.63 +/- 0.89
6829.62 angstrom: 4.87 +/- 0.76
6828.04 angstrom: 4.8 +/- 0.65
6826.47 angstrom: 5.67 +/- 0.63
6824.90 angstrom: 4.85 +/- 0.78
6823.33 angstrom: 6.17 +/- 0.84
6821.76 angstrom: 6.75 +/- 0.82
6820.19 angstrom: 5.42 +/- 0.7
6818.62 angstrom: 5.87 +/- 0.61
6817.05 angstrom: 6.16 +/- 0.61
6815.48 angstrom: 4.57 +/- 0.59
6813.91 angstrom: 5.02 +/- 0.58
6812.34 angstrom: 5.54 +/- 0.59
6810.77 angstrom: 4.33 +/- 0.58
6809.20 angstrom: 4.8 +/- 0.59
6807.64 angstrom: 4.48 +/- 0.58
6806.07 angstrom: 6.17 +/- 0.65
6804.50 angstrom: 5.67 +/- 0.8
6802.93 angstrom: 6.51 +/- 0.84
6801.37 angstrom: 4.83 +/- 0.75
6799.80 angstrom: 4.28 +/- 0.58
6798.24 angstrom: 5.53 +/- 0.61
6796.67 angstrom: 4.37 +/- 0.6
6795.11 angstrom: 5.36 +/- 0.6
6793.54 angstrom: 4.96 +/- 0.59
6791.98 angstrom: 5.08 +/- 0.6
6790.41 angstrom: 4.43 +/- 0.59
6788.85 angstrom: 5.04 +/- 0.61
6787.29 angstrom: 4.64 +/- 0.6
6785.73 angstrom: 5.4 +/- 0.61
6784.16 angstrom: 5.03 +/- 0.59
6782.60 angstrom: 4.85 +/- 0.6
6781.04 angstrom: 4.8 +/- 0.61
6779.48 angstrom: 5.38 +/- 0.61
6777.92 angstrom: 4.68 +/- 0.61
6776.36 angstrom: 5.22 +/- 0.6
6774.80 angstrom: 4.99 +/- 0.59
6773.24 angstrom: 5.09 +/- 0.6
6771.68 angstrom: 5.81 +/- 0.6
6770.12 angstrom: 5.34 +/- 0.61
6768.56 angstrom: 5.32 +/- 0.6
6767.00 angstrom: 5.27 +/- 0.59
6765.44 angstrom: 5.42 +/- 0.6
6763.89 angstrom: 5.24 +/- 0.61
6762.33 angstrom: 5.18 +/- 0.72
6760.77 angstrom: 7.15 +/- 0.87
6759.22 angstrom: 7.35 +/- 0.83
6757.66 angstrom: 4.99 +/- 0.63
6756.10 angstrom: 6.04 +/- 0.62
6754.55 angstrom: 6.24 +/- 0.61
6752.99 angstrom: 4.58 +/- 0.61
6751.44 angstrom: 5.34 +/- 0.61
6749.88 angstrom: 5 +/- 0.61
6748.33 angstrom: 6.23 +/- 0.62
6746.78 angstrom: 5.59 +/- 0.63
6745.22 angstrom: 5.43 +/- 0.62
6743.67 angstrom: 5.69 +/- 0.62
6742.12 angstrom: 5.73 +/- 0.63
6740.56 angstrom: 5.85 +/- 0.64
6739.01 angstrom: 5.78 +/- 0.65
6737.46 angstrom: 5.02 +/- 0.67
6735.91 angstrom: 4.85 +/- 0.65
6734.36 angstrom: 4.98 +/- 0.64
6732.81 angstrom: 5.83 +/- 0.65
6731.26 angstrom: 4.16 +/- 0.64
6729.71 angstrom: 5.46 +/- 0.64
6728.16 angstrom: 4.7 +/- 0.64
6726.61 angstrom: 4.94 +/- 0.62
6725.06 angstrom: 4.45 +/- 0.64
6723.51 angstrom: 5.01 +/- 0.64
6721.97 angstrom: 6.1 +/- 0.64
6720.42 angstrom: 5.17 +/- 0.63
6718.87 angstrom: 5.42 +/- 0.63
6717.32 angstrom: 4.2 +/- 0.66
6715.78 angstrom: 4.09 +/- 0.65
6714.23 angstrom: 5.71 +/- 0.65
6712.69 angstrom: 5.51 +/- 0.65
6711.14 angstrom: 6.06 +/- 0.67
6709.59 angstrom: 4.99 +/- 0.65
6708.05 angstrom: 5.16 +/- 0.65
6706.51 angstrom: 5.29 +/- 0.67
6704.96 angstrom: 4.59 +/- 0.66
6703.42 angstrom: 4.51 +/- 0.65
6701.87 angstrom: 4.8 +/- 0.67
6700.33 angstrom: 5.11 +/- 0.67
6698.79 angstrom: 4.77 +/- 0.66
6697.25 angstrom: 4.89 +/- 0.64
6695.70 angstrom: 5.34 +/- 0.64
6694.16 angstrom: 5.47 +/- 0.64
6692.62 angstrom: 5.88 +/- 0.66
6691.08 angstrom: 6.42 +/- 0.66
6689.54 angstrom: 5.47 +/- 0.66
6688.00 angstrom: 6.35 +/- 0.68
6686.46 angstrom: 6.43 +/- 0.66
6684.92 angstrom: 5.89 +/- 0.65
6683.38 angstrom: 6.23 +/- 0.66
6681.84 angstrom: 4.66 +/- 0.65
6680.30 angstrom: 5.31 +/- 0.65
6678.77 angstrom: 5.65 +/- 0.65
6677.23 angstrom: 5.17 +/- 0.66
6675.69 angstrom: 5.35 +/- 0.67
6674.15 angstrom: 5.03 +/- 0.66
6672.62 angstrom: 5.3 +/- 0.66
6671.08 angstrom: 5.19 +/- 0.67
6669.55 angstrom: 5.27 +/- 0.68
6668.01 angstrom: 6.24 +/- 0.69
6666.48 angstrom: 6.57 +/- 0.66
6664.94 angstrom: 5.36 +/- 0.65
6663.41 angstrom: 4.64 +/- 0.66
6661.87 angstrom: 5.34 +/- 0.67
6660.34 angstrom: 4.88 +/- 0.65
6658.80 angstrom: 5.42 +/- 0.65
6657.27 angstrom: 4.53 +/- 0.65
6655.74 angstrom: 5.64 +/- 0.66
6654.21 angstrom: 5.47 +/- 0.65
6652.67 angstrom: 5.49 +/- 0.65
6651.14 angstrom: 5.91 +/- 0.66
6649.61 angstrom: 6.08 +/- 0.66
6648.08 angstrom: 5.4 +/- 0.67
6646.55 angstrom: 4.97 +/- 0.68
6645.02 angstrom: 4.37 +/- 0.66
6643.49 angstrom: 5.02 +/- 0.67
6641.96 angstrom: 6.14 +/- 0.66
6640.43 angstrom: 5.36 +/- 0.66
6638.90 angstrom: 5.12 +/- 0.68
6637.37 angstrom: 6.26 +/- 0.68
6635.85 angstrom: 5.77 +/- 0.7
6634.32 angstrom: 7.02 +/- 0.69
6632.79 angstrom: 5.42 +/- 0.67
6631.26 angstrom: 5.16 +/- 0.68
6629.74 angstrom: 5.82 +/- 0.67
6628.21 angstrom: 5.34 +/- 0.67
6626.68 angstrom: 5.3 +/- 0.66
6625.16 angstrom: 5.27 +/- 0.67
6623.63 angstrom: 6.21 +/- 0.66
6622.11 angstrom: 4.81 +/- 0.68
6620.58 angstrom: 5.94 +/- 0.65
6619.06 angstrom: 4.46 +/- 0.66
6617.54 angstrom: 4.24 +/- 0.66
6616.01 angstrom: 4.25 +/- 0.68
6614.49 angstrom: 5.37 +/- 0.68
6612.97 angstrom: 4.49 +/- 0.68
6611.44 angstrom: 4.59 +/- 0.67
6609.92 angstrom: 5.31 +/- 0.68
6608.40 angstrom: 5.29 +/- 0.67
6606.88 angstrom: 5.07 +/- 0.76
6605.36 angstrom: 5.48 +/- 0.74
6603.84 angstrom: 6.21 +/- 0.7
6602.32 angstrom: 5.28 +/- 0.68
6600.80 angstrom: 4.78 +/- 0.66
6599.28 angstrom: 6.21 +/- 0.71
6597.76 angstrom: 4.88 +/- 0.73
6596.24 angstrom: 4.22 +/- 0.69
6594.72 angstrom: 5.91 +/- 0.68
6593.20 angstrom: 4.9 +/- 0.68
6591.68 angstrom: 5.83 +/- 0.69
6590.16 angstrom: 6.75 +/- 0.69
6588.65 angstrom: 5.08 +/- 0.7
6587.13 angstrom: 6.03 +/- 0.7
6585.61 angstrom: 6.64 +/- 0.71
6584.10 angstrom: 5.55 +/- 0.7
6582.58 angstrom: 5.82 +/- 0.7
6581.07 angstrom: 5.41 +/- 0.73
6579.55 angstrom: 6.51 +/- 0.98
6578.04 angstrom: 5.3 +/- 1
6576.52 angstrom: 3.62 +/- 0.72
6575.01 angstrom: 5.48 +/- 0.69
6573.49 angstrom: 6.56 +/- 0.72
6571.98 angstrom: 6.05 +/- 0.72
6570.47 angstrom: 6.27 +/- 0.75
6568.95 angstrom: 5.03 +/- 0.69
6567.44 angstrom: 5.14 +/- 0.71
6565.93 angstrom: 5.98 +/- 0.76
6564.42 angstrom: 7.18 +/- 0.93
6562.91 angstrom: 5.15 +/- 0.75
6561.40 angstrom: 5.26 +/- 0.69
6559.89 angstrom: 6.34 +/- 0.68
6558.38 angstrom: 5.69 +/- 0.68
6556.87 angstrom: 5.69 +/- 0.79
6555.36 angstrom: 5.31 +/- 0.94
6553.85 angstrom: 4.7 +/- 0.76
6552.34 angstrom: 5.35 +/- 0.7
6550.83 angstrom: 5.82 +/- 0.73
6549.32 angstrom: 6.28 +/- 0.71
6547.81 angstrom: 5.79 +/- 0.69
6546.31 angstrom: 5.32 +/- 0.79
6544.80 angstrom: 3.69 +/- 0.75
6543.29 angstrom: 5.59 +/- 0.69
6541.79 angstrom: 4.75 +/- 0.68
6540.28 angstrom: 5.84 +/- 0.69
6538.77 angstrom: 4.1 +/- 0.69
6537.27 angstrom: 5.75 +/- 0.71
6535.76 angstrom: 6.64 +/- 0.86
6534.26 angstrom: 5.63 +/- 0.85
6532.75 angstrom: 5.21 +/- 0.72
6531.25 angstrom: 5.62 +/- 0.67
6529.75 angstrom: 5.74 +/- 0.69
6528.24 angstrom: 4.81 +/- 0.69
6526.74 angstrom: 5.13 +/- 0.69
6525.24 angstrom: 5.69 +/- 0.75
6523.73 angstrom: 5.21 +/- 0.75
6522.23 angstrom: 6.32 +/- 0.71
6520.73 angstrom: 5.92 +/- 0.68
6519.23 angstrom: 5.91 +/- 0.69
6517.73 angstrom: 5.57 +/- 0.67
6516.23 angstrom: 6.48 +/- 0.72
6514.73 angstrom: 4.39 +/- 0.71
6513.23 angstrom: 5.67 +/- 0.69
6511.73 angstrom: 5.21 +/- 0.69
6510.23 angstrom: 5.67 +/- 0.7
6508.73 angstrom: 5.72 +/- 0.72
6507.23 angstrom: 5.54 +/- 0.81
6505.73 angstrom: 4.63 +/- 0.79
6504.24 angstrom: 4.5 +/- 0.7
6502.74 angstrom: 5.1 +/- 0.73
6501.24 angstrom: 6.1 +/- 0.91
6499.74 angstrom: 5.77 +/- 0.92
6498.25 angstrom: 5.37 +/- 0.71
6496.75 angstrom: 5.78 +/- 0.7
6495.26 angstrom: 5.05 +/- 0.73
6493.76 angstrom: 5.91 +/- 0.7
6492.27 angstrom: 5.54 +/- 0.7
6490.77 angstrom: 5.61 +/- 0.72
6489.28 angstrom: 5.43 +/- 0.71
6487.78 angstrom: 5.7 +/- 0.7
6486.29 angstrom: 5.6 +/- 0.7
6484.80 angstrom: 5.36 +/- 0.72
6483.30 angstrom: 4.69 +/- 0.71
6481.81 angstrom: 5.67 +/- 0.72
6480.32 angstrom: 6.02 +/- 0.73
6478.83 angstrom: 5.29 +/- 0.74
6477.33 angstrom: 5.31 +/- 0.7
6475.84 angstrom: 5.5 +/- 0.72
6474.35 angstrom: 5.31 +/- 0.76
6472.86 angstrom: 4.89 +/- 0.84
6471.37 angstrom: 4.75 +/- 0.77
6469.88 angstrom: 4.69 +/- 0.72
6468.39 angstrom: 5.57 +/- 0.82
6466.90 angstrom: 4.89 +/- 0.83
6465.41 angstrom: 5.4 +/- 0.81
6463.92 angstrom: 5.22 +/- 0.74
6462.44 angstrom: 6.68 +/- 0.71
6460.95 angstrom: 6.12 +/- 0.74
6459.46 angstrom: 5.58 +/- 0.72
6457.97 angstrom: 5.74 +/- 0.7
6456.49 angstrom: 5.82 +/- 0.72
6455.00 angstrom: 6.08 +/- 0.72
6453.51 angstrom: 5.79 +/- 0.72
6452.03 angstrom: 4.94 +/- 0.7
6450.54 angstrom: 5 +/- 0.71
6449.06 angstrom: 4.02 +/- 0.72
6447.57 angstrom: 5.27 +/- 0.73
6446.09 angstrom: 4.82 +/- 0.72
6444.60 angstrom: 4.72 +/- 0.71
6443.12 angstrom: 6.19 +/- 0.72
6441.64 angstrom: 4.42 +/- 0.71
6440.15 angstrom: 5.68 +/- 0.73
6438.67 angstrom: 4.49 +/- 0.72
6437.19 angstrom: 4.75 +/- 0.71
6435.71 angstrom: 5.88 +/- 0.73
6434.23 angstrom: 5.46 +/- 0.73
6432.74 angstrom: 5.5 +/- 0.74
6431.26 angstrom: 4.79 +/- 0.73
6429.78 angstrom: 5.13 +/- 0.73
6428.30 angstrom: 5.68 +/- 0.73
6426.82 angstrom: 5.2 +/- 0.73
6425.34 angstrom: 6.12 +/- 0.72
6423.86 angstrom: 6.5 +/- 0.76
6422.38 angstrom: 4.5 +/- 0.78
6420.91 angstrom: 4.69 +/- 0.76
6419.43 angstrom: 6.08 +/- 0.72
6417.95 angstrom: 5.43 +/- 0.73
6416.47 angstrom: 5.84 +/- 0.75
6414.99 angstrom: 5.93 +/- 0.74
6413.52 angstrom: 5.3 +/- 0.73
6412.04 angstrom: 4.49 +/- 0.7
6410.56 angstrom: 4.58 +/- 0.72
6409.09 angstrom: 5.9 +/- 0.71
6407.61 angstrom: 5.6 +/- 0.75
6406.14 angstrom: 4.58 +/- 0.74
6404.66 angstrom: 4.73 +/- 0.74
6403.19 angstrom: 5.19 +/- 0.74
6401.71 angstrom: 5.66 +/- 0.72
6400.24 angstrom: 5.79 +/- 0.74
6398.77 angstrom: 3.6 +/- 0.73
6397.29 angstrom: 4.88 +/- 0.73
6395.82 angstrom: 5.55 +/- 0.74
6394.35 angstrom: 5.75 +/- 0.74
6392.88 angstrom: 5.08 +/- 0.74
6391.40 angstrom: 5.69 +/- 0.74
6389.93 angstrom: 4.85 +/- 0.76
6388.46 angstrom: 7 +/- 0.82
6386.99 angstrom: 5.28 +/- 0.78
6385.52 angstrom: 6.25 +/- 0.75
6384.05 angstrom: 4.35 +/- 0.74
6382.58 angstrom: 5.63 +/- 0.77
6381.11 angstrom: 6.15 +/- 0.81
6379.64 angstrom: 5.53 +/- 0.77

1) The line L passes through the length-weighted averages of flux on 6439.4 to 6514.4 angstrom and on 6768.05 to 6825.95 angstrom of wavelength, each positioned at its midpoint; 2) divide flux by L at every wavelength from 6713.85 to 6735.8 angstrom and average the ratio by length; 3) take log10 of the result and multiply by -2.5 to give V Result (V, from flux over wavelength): 0.053 mag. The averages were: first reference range 5.38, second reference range 5.21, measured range 5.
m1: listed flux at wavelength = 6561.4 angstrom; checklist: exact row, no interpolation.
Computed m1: 5.26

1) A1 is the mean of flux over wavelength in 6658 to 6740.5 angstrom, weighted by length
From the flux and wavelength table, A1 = 5.29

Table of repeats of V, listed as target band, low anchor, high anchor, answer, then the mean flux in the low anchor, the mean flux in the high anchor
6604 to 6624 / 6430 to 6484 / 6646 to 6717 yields 0.064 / 5.3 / 5.38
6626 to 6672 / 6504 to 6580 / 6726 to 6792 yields -0.012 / 5.51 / 5.33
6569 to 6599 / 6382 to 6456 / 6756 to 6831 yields -0.063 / 5.29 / 5.3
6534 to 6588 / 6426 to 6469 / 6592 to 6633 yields -0.070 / 5.34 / 5.2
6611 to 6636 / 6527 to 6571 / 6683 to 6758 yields 0.035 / 5.5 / 5.34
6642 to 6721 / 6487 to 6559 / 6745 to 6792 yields 0.012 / 5.46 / 5.36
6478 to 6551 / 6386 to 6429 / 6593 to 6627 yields -0.044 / 5.37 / 5.15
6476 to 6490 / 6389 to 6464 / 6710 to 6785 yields -0.025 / 5.33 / 5.34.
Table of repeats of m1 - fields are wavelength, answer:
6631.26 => 5.16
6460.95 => 6.12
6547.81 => 5.79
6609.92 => 5.31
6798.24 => 5.53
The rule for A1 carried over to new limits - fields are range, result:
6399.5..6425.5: 5.37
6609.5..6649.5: 5.3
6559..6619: 5.46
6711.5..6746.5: 5.2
